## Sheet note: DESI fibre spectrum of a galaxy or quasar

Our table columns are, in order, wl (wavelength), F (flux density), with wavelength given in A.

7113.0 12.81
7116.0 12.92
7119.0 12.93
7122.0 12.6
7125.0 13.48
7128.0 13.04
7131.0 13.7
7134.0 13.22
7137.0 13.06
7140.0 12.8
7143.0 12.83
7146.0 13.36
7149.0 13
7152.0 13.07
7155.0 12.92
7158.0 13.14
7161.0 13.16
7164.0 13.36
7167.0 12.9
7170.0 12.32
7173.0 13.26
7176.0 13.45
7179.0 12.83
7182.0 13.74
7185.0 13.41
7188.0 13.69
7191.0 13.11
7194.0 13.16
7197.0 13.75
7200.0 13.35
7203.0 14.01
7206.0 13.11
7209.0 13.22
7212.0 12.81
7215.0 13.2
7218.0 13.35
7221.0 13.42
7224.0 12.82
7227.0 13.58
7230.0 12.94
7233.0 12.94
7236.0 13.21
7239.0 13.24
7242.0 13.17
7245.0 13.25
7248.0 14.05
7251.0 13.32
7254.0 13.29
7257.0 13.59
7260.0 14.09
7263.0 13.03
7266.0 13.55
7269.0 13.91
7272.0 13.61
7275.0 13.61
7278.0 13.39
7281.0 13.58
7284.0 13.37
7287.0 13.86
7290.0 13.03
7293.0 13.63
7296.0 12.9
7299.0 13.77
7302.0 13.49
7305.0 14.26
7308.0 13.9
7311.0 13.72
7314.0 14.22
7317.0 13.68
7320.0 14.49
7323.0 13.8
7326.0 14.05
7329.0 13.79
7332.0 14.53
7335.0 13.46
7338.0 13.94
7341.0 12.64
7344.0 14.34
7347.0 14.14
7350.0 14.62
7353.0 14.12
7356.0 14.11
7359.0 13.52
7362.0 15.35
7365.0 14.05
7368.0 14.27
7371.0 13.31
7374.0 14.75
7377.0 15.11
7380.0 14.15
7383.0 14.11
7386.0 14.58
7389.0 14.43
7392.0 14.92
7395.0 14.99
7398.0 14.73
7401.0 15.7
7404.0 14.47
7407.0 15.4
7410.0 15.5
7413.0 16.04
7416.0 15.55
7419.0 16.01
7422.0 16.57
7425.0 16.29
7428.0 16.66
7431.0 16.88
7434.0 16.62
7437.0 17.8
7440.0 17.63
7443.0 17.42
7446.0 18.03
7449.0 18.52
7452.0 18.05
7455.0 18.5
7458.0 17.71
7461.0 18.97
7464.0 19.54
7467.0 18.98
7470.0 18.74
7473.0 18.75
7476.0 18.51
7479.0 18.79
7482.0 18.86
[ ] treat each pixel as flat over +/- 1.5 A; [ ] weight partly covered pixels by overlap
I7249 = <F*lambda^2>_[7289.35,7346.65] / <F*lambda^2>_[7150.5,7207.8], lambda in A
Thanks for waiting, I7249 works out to 1.08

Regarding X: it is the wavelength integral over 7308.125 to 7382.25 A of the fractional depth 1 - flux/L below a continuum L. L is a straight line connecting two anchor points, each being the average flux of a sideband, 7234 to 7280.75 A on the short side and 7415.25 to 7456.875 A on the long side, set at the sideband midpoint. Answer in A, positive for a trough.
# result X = 5.9 A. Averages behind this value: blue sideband 13.5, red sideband 17.2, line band 14.1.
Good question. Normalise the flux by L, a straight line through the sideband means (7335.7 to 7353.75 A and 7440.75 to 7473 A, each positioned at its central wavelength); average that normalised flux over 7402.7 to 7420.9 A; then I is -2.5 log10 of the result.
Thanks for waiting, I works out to 0.07 mag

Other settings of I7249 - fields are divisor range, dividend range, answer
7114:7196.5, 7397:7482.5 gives 1.42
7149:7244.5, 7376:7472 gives 1.33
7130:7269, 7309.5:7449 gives 1.19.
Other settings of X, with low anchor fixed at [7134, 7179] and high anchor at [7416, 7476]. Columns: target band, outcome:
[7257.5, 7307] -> 4.9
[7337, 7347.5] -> 1.5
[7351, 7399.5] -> 6.4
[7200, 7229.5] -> 1.5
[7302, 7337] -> 3.8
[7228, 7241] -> 1.1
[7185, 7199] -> 0.2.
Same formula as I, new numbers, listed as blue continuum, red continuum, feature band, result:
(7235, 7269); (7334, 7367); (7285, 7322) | 0.00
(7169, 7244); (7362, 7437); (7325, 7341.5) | 0.06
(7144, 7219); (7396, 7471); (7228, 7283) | 0.07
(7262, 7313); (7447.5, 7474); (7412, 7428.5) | 0.08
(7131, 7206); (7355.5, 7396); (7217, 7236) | 0.03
